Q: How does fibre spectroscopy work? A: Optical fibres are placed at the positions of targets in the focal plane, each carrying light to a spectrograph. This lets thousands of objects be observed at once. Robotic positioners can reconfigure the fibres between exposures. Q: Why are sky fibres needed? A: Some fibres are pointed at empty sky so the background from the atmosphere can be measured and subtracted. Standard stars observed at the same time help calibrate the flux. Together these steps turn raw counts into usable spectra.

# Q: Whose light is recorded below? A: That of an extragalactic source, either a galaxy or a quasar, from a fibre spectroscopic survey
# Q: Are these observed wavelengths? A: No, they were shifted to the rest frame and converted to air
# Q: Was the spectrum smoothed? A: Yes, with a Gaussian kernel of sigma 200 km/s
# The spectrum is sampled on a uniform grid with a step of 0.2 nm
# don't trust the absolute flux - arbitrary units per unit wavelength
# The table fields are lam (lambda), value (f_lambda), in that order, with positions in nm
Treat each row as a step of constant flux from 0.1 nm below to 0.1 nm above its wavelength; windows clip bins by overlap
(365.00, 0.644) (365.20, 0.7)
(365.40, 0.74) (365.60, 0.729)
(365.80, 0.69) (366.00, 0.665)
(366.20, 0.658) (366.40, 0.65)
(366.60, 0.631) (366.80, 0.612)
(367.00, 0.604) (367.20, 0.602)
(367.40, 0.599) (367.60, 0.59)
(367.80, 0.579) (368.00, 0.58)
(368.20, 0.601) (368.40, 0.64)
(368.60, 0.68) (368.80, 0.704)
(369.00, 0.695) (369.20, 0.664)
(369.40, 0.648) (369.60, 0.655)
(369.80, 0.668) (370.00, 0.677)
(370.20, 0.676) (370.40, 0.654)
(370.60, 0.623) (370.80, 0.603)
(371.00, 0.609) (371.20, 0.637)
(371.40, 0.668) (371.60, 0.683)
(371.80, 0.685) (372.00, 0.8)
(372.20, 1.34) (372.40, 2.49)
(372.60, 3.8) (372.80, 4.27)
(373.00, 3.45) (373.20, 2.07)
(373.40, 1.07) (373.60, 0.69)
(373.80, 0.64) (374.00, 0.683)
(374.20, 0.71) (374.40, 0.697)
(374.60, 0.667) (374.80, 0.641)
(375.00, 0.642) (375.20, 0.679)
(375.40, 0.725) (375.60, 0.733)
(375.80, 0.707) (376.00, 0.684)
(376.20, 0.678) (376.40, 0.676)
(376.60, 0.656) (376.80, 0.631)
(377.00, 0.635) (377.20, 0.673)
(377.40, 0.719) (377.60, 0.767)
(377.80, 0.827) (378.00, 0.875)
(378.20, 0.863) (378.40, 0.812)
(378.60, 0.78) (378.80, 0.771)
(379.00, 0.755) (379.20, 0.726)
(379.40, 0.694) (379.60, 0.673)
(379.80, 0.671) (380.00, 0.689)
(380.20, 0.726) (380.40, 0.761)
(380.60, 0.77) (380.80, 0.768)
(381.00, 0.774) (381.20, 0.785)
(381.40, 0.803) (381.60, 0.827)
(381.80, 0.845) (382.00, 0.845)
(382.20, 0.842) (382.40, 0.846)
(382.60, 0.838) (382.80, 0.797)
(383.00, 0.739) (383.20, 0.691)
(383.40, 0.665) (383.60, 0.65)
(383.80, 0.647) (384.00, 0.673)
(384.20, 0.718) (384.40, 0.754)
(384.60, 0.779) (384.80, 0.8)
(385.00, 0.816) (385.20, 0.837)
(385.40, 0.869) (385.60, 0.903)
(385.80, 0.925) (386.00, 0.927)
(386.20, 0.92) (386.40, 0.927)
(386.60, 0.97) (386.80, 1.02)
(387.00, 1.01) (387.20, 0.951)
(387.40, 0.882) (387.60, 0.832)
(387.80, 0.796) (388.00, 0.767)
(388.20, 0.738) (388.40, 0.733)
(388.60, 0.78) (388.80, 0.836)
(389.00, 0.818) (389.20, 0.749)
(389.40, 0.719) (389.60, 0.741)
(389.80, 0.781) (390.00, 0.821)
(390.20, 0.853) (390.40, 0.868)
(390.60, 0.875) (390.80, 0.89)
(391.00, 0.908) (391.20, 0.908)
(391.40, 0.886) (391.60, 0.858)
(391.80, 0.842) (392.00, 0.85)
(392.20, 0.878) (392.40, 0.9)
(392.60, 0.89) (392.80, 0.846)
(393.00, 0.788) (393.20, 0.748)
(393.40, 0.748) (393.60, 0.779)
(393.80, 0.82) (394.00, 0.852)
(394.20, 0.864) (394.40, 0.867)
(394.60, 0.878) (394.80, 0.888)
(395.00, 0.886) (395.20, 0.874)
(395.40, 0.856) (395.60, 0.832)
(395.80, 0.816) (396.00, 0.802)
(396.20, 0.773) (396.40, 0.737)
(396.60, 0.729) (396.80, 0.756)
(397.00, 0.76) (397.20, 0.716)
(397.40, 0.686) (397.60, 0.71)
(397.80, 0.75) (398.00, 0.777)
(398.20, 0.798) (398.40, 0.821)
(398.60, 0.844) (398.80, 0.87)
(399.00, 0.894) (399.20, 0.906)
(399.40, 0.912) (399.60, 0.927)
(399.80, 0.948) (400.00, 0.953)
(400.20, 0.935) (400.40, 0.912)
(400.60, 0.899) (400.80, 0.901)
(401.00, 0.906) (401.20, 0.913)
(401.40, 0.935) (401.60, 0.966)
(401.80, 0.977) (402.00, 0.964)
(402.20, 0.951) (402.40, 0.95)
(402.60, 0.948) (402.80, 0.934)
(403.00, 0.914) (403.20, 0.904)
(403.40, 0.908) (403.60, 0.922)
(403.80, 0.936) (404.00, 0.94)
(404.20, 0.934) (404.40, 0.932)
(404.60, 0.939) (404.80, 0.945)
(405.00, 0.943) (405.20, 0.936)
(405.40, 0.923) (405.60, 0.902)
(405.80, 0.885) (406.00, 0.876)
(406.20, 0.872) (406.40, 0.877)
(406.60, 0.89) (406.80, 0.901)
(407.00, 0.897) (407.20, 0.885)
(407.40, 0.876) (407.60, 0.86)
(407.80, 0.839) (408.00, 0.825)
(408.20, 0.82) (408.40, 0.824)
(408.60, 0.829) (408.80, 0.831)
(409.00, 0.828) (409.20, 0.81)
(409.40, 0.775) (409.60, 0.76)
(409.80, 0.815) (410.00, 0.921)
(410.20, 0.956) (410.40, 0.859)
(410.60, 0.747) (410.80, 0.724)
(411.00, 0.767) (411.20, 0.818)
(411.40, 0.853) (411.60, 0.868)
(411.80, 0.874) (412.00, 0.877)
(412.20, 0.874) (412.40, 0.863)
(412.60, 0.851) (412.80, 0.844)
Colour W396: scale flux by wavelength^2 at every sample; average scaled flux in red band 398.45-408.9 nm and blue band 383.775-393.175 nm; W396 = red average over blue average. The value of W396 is 1.2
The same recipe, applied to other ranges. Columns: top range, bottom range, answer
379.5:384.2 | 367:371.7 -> 1.26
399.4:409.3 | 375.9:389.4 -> 1.29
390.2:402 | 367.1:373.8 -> 0.91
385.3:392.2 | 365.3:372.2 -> 1.44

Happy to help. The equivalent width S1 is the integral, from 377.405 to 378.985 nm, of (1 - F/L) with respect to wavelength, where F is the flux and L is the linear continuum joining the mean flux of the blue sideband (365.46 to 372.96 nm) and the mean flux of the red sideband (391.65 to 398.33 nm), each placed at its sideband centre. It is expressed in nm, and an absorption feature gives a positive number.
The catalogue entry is 0.14 nm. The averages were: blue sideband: 0.921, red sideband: 0.809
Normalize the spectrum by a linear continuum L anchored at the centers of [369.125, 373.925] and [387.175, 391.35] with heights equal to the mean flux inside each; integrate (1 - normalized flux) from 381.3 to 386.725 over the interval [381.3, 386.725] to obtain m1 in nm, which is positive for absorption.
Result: 0.75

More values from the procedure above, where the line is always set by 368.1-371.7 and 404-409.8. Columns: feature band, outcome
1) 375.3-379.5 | -0.202 nm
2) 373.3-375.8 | -0.120 nm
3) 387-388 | -0.148 nm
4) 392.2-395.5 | -0.201 nm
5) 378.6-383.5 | -0.289 nm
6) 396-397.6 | 0.145 nm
